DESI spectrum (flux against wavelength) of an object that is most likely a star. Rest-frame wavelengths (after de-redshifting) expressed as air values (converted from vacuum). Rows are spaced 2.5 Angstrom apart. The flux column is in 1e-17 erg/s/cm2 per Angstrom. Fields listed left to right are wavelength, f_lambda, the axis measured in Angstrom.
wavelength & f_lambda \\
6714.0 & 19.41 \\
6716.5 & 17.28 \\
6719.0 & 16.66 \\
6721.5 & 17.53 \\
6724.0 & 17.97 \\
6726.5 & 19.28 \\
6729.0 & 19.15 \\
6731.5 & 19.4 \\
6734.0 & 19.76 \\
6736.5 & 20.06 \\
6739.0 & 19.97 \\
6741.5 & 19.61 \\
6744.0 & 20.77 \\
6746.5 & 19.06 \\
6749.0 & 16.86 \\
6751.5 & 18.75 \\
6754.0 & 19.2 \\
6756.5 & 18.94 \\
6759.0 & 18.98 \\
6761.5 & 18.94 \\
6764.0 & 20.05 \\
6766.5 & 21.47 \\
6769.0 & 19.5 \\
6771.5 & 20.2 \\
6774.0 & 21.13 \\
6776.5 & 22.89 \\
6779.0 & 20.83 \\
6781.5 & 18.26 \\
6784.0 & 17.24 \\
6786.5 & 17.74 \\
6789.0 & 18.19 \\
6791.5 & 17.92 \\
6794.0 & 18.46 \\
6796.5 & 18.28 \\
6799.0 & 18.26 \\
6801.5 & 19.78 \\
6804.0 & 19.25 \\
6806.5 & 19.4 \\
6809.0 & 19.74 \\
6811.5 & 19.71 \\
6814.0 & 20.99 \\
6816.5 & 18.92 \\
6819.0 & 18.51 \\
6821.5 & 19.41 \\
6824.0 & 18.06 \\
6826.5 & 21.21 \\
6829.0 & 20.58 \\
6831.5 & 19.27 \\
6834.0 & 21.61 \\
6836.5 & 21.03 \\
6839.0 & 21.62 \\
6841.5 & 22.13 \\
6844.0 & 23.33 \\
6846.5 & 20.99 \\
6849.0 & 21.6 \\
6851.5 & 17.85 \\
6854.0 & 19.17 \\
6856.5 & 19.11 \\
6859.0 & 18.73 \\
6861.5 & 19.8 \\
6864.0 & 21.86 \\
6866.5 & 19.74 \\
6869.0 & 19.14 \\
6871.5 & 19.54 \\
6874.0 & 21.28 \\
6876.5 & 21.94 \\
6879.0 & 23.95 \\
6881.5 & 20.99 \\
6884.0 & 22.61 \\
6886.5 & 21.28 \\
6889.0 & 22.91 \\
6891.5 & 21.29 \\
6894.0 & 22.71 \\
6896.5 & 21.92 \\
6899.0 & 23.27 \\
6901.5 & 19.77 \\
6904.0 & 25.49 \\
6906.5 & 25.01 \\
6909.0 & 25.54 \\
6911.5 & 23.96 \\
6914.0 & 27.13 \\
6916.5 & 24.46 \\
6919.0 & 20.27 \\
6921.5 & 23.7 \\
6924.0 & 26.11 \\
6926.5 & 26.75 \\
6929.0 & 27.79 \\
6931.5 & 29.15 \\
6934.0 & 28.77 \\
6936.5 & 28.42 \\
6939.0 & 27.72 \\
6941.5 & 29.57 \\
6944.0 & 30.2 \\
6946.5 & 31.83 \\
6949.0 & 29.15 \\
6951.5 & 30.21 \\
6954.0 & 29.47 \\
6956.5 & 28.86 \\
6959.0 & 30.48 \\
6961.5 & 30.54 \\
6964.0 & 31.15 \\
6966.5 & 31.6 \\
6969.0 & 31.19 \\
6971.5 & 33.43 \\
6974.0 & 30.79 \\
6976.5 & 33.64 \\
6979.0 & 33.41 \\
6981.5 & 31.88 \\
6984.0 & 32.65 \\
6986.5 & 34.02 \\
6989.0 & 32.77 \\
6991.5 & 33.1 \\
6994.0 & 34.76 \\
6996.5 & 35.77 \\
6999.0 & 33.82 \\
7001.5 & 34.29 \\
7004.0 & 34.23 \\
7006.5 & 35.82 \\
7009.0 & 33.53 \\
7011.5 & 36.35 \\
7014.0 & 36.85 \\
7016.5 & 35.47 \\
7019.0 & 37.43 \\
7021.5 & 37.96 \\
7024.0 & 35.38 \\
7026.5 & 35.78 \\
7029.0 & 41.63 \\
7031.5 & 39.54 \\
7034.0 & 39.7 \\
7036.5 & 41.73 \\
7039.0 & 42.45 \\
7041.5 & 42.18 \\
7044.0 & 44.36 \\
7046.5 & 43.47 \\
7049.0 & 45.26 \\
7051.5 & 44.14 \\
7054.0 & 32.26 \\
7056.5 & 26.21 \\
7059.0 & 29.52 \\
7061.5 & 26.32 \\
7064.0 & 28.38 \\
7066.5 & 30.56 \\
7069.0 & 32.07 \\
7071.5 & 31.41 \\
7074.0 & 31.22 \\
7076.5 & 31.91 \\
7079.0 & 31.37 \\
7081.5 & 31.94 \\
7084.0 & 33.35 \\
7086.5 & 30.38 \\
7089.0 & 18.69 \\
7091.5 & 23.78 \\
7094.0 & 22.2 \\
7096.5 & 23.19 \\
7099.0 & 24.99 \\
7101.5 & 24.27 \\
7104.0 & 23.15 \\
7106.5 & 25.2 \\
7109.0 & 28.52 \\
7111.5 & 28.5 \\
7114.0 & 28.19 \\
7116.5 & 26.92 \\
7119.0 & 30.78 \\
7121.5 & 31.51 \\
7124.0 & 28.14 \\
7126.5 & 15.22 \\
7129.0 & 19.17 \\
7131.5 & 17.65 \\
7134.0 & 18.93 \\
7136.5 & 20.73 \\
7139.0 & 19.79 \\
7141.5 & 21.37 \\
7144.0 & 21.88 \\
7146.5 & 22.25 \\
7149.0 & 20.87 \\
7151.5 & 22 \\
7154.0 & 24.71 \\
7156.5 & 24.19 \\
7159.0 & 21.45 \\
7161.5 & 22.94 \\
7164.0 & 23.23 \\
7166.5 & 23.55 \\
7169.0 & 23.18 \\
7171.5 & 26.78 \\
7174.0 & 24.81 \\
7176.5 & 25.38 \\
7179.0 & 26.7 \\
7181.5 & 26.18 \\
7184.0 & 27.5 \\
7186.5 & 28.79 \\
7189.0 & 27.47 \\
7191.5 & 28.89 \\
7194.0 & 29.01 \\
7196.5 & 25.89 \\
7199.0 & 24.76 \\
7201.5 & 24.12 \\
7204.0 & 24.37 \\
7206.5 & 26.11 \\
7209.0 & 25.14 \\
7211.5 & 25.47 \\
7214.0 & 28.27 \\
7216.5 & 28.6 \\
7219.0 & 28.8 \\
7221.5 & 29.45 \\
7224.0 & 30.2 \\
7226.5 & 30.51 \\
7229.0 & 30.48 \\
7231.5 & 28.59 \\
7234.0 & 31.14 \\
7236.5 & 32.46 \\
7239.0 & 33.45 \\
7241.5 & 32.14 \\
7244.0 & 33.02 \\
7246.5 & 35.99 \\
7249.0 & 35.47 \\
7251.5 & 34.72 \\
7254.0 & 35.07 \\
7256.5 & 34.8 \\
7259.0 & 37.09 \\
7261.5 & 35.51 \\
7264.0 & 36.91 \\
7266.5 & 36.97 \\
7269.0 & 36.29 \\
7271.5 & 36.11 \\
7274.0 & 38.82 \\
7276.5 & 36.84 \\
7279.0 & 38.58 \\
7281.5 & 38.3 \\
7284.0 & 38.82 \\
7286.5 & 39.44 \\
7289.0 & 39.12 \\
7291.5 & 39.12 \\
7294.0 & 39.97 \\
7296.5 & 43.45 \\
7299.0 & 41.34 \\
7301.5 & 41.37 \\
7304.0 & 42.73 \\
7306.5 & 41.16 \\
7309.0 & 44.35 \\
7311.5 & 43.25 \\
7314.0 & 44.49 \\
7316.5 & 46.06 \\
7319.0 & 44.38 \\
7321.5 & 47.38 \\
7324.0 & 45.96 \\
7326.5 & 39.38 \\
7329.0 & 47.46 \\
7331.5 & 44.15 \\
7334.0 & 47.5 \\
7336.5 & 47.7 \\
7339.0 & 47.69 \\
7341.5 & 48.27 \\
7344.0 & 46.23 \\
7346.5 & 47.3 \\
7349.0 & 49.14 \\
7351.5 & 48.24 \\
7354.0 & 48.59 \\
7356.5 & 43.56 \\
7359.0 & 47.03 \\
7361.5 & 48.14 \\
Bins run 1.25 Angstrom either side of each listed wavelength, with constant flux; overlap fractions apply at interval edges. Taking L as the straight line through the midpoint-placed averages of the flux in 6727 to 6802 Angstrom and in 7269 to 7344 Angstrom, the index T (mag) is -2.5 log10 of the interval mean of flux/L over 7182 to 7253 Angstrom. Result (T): 0.303 mag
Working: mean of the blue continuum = 19.3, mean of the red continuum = 42.5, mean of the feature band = 29.3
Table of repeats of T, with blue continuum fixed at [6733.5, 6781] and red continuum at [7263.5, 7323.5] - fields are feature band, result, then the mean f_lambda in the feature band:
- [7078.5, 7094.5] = 0.19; 27.4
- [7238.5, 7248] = 0.15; 33.7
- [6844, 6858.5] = 0.17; 20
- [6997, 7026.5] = -0.19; 35.6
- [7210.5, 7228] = 0.30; 28.8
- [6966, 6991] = -0.15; 32.6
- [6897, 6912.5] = 0.08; 23.7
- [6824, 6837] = 0.11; 20.5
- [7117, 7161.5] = 0.47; 22.5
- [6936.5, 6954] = -0.10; 29.7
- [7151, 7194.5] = 0.38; 25.4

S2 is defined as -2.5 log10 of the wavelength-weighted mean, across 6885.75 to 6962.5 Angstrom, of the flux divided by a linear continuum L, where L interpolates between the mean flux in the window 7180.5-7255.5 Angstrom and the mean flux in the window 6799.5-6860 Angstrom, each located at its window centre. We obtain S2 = -0.17 mag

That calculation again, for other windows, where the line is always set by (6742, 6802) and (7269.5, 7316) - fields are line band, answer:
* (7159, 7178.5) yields 0.41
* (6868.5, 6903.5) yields 0.10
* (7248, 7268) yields 0.09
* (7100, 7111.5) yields 0.27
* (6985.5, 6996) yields -0.20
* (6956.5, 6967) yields -0.14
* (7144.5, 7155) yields 0.47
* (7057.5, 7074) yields 0.05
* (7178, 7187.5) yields 0.30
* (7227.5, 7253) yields 0.17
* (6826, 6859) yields 0.07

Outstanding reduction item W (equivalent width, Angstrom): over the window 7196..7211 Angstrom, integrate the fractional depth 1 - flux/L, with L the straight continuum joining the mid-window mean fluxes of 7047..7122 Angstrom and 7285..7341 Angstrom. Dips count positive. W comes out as 4.8 Angstrom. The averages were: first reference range 29.3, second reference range 43.6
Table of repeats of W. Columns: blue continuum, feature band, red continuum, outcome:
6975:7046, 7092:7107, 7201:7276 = 4.7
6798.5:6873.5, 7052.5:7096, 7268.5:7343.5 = 3.4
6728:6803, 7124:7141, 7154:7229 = 4.0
